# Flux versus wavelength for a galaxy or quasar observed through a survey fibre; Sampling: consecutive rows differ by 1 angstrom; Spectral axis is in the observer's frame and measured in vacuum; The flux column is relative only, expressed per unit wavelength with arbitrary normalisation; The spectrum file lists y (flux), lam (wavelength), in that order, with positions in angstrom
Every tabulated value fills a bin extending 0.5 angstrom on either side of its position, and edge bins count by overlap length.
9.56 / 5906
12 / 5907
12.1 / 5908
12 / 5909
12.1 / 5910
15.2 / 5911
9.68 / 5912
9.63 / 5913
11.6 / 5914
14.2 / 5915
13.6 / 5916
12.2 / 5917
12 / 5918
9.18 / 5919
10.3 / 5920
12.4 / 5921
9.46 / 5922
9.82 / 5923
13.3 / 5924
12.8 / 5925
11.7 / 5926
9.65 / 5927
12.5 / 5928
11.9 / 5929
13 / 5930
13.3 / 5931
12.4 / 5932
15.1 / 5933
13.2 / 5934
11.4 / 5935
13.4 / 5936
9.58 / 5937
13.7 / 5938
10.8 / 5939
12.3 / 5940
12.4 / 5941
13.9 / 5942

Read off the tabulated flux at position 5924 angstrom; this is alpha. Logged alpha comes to 13.3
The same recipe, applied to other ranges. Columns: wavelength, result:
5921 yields 12.4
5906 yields 9.56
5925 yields 12.8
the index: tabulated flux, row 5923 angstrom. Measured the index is 9.82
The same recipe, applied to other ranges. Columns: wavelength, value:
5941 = 12.4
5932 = 12.4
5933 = 15.1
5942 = 13.9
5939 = 10.8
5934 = 13.2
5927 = 9.65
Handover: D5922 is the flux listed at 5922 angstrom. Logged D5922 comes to 9.46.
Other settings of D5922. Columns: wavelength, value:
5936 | 13.4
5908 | 12.1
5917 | 12.2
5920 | 10.3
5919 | 9.18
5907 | 12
